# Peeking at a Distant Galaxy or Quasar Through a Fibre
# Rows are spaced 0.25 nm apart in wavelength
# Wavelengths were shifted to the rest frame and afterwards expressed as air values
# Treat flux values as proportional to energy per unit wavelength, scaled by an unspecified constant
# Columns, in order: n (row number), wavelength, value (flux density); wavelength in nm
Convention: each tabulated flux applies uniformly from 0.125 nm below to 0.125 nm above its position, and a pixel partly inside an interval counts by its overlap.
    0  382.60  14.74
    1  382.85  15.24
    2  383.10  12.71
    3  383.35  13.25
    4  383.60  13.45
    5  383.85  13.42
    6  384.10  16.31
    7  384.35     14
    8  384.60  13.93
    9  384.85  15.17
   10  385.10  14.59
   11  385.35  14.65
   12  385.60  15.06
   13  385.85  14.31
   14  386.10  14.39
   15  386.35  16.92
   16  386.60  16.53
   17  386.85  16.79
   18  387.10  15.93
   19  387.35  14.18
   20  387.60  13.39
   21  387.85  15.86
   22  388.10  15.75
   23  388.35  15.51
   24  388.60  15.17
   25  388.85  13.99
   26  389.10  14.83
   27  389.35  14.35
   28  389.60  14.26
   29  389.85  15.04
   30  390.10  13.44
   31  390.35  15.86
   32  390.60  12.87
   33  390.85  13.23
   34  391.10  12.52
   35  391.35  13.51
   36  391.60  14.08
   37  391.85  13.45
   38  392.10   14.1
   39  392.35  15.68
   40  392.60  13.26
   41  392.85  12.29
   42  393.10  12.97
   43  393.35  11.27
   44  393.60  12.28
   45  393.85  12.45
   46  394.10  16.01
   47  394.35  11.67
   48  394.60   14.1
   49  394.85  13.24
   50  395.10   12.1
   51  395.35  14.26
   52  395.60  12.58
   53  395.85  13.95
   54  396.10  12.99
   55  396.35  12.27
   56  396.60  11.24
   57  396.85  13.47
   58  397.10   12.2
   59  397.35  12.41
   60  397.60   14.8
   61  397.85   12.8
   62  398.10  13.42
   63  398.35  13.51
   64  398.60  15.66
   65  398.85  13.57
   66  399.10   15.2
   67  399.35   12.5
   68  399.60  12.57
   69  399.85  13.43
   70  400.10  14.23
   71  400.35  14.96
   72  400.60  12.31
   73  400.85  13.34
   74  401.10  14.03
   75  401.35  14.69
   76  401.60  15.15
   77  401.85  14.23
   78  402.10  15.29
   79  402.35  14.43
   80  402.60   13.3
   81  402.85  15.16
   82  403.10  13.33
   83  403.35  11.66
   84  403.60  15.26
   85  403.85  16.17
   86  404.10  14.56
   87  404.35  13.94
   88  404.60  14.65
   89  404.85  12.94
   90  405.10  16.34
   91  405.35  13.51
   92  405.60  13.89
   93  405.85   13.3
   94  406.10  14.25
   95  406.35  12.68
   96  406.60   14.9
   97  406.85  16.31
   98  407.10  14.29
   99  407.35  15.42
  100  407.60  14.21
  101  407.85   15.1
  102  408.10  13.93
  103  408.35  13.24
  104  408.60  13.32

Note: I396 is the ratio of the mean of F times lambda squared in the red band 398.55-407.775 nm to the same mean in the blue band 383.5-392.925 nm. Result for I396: 1.05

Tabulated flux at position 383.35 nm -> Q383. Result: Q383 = 13.25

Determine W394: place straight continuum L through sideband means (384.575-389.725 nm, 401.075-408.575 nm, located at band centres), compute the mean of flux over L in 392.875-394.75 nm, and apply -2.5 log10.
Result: 0.14 mag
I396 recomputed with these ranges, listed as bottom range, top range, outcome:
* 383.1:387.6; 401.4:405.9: 1.06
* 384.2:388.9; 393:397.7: 0.90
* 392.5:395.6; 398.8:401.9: 1.10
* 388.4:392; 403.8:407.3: 1.10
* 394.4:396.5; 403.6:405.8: 1.16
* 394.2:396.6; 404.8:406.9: 1.16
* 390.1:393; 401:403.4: 1.09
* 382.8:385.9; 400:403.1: 1.09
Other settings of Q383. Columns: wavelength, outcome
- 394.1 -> 16.01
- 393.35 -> 11.27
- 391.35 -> 13.51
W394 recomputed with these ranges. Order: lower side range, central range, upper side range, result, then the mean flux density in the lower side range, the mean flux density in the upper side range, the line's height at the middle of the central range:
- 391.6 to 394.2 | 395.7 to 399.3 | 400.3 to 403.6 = 0.03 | 13.4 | 14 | 13.7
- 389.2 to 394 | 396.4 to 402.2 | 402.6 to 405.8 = 0.02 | 13.5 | 14.2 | 14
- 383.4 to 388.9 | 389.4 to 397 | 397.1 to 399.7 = 0.06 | 15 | 13.6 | 14.2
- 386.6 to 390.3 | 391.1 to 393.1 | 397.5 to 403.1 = 0.08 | 15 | 14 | 14.7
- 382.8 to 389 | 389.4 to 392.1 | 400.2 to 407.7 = 0.06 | 14.8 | 14.3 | 14.7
